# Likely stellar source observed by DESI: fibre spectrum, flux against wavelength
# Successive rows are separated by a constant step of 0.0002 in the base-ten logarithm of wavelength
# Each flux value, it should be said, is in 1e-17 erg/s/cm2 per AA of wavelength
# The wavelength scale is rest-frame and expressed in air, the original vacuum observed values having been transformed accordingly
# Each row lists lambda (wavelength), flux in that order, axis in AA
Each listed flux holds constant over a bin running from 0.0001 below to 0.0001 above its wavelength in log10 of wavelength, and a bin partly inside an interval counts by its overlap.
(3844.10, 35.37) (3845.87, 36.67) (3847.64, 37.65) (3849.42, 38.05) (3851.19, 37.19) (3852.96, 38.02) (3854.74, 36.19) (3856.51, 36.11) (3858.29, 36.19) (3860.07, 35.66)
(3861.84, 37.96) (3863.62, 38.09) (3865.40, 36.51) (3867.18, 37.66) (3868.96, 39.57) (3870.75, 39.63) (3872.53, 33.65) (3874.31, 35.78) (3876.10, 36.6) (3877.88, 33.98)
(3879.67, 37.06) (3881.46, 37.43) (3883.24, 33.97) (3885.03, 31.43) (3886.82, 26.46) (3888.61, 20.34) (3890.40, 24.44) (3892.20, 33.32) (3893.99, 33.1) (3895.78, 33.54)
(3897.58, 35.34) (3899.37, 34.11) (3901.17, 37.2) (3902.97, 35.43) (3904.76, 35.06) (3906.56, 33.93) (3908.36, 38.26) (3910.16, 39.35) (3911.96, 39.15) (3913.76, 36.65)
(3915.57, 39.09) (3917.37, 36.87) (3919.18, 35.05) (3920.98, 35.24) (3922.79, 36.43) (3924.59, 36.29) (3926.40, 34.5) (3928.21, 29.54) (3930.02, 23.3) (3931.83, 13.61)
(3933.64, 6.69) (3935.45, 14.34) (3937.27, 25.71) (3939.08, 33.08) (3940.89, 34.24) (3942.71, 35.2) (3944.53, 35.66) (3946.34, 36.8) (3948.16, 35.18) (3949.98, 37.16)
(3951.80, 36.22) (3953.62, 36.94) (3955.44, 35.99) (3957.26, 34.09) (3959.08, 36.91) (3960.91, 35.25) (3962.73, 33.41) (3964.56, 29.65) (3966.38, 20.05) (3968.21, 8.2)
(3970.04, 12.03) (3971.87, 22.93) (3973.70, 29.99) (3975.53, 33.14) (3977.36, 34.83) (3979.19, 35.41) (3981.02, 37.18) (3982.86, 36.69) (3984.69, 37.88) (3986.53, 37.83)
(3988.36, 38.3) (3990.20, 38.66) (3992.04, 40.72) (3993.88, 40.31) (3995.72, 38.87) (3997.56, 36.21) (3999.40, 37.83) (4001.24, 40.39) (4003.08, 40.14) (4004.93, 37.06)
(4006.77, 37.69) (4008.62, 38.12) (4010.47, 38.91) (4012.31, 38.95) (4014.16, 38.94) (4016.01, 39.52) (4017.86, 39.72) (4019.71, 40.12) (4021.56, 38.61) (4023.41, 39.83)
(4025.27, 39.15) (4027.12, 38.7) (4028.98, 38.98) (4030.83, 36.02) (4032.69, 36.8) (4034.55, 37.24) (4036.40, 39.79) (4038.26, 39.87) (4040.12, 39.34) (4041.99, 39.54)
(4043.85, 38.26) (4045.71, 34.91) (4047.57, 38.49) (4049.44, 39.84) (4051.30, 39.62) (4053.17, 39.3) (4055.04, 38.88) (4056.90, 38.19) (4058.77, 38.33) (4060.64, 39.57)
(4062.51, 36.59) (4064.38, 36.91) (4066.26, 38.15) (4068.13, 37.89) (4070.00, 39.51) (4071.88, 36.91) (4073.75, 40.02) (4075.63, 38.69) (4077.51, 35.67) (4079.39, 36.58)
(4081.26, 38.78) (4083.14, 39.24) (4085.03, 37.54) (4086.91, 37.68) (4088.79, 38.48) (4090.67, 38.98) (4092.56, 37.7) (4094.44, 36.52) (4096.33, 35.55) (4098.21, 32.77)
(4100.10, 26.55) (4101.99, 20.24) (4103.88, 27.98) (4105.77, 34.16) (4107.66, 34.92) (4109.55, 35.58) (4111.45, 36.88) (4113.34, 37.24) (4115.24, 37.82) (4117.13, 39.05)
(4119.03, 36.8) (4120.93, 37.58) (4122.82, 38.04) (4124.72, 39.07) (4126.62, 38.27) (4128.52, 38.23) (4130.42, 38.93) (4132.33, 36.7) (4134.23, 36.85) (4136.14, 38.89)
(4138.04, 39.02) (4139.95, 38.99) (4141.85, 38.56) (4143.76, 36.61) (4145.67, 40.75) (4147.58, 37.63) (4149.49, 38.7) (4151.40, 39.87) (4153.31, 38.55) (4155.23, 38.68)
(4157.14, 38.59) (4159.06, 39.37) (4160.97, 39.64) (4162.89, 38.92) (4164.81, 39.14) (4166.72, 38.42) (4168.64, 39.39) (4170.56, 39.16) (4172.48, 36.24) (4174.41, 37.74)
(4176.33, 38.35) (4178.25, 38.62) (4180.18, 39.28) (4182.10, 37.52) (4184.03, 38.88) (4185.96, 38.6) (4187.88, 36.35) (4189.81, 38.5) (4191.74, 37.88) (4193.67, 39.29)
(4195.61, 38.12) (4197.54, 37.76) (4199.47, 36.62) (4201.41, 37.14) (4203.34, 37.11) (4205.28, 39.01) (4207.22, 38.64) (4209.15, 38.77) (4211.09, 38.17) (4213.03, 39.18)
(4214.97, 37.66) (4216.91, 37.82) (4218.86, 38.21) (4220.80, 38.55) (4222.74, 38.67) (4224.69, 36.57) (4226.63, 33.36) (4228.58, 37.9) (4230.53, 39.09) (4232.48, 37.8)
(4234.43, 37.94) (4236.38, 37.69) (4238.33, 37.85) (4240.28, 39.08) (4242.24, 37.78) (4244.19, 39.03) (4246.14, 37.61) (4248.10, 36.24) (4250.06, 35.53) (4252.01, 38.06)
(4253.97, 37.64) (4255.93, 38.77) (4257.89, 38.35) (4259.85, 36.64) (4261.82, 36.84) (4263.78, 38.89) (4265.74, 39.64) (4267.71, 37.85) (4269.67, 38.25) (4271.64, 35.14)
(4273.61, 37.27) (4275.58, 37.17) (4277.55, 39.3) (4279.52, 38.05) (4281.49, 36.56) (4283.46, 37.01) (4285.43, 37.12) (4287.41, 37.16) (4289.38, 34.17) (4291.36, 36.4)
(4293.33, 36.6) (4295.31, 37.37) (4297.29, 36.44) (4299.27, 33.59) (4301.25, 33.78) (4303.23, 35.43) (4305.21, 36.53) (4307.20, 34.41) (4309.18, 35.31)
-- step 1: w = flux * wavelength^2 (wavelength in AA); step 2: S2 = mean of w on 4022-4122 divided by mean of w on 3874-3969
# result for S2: 1.24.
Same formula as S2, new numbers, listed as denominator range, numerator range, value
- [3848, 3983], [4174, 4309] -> 1.34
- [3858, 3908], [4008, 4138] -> 1.20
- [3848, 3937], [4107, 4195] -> 1.30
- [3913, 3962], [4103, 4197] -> 1.31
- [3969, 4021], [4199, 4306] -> 1.16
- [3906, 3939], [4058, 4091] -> 1.34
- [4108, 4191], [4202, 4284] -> 1.03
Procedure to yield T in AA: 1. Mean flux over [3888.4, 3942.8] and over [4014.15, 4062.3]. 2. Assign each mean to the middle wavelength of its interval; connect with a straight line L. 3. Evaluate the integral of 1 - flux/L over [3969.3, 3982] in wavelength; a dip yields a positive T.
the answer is 2.0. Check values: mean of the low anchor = 31.6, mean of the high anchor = 38.7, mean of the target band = 29.6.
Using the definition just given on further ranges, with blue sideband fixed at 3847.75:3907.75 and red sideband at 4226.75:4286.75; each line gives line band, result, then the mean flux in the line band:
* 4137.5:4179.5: -2.0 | 38.7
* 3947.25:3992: 3.9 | 32.4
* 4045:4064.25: -1.2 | 38.4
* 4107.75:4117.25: -0.1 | 36.9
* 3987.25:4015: -2.3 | 38.7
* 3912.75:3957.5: 4.5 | 31.7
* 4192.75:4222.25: -0.7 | 38.1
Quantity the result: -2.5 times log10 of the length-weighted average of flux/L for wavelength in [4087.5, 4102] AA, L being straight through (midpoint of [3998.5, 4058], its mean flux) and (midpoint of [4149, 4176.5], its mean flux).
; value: 0.13 mag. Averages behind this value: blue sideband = 38.7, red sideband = 38.7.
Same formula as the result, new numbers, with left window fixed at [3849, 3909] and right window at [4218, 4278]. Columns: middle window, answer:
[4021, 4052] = -0.071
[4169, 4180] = -0.030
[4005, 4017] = -0.079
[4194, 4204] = -0.005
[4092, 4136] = 0.038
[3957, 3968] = 0.186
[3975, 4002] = -0.058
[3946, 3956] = -0.028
